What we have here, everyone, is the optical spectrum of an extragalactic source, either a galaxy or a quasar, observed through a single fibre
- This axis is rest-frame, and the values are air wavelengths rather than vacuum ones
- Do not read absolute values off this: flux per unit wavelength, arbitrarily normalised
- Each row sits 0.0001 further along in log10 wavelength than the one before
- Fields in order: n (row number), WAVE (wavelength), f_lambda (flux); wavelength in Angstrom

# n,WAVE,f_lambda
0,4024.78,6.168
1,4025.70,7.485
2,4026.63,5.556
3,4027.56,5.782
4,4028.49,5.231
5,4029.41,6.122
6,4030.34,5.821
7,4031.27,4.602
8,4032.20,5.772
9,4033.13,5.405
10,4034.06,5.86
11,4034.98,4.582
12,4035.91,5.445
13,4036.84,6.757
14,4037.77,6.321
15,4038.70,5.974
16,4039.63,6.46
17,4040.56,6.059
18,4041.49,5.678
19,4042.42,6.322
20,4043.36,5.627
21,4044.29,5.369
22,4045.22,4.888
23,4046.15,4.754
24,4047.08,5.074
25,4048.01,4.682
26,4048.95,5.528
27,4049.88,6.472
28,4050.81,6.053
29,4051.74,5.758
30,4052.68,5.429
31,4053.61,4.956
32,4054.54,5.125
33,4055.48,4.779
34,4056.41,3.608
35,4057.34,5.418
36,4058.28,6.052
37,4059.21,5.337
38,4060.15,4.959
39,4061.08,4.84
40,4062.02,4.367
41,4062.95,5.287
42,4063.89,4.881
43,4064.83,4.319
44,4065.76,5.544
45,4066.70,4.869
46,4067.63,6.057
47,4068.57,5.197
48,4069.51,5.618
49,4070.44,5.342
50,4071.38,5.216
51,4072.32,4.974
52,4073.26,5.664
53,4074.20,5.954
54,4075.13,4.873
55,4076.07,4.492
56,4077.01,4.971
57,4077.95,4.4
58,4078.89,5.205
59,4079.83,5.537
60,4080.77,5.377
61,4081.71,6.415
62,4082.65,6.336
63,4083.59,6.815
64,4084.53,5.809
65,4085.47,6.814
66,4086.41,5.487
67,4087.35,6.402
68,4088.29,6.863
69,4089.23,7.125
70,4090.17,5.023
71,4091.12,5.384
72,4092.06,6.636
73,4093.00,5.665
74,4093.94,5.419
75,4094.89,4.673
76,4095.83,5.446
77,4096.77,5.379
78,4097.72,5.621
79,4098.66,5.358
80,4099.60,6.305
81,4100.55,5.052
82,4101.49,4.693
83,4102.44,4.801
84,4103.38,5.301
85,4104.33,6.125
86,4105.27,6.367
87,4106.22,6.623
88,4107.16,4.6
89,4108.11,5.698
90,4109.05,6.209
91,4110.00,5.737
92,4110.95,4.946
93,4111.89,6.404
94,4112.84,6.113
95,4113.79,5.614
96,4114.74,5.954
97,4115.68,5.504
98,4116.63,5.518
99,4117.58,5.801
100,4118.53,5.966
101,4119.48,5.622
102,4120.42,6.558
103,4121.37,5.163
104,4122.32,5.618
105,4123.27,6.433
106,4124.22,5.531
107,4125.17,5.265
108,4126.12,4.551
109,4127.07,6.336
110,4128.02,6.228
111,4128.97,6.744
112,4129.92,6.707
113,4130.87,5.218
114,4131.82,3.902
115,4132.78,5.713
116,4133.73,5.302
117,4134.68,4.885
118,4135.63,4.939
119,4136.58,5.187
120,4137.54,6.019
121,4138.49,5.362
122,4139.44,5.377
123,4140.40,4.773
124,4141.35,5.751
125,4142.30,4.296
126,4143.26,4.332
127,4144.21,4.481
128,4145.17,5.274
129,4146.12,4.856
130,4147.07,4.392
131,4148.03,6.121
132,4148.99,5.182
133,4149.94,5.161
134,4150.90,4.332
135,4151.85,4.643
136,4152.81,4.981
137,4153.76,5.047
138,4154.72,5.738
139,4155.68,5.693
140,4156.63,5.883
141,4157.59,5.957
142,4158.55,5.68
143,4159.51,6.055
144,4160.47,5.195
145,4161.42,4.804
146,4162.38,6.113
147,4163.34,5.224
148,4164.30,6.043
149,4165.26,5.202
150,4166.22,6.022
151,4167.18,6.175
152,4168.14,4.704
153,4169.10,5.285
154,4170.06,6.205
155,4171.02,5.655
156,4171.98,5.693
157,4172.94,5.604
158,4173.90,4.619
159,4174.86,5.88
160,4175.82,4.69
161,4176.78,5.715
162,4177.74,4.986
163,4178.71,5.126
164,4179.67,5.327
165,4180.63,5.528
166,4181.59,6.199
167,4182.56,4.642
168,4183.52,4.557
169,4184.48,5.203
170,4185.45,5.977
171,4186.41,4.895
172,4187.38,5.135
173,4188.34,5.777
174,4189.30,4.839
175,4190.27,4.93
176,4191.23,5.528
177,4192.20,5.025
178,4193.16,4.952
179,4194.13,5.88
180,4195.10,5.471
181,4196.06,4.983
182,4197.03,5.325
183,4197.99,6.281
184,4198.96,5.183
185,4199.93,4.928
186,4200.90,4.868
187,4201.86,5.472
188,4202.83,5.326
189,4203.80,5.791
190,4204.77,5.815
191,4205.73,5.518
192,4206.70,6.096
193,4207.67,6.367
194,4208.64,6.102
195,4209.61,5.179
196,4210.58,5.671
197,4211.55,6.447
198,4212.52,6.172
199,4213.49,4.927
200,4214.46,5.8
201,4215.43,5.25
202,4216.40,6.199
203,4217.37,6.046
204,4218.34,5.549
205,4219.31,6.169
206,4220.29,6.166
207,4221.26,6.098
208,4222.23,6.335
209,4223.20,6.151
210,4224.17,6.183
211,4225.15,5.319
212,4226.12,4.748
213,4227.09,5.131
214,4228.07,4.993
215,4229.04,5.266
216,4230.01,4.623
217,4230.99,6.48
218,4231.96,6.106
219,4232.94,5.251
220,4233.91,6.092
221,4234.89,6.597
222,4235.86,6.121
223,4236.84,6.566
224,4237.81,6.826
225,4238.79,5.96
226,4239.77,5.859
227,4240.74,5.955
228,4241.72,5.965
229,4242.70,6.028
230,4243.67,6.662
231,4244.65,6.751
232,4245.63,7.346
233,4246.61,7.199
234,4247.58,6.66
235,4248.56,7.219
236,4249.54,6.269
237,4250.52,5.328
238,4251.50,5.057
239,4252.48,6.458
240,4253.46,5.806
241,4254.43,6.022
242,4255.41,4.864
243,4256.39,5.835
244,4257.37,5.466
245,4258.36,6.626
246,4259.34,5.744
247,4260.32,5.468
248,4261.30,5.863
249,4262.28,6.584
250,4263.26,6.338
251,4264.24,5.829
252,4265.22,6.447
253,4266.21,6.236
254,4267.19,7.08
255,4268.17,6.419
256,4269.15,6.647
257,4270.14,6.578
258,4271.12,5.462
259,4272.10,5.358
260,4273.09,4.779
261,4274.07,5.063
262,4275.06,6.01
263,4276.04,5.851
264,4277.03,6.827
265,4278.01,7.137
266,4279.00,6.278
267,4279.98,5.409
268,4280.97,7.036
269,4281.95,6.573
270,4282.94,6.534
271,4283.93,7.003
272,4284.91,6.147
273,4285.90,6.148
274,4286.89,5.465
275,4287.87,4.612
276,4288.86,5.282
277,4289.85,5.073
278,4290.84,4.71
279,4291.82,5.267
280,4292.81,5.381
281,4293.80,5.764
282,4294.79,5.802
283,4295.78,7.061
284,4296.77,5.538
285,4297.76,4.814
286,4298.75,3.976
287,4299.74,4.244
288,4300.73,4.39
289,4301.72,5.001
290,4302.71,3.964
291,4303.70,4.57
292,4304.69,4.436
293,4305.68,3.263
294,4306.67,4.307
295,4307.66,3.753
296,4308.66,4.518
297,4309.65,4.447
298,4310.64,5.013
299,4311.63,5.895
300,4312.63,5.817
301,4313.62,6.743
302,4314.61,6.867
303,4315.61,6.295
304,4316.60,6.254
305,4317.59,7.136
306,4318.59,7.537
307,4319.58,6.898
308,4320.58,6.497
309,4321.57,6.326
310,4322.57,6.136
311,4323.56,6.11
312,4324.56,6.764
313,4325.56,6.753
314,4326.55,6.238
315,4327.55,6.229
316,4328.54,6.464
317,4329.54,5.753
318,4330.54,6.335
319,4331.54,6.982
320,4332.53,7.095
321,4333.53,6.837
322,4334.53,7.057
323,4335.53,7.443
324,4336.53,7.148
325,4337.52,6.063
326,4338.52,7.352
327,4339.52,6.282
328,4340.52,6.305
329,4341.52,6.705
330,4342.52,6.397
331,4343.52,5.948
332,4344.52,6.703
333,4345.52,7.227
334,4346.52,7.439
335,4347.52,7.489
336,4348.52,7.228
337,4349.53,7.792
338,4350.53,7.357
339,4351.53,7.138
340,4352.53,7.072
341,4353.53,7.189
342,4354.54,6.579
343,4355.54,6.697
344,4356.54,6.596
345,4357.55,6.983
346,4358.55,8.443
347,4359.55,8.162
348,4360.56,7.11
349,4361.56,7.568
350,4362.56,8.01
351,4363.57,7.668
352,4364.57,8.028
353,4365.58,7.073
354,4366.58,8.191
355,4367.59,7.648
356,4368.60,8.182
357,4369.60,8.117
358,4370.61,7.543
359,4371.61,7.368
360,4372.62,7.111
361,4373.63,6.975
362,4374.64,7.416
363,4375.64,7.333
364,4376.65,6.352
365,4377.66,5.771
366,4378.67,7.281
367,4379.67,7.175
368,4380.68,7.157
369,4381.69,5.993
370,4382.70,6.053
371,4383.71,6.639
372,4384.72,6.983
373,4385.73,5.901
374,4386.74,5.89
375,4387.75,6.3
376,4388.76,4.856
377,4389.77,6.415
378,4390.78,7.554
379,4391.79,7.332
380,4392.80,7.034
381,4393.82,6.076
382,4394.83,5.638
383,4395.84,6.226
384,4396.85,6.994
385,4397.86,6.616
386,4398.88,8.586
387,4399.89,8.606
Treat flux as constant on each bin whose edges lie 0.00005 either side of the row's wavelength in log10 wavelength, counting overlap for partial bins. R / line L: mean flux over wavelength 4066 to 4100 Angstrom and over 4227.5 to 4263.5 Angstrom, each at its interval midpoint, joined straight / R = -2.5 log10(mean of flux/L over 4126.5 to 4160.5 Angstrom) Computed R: 0.09 mag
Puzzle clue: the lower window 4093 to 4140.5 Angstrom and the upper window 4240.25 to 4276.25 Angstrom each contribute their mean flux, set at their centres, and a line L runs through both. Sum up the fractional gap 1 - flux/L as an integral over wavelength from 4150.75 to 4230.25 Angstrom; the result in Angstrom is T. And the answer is 4.8 Angstrom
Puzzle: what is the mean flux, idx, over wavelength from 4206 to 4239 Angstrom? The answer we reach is 5.85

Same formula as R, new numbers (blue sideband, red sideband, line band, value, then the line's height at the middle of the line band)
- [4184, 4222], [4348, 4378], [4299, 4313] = 0.43 mag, 6.73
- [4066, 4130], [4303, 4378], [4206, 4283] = 0.05 mag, 6.28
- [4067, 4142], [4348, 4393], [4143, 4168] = 0.11 mag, 5.9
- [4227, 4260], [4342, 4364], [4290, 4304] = 0.29 mag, 6.61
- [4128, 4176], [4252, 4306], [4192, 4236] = -0.03 mag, 5.52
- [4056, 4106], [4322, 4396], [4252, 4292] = 0.09 mag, 6.45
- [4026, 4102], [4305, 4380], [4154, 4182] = 0.08 mag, 5.97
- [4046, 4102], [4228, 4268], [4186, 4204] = 0.12 mag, 5.9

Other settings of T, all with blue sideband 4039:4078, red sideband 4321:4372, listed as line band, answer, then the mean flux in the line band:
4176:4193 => 2.3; 5.24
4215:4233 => 1.7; 5.7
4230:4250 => 0.1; 6.35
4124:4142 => 0.9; 5.45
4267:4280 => 1.1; 6.07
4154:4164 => 0.5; 5.62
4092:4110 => -0.1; 5.56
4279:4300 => 3.3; 5.64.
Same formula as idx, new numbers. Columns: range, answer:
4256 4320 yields 5.7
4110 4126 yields 5.72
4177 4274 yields 5.78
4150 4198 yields 5.38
